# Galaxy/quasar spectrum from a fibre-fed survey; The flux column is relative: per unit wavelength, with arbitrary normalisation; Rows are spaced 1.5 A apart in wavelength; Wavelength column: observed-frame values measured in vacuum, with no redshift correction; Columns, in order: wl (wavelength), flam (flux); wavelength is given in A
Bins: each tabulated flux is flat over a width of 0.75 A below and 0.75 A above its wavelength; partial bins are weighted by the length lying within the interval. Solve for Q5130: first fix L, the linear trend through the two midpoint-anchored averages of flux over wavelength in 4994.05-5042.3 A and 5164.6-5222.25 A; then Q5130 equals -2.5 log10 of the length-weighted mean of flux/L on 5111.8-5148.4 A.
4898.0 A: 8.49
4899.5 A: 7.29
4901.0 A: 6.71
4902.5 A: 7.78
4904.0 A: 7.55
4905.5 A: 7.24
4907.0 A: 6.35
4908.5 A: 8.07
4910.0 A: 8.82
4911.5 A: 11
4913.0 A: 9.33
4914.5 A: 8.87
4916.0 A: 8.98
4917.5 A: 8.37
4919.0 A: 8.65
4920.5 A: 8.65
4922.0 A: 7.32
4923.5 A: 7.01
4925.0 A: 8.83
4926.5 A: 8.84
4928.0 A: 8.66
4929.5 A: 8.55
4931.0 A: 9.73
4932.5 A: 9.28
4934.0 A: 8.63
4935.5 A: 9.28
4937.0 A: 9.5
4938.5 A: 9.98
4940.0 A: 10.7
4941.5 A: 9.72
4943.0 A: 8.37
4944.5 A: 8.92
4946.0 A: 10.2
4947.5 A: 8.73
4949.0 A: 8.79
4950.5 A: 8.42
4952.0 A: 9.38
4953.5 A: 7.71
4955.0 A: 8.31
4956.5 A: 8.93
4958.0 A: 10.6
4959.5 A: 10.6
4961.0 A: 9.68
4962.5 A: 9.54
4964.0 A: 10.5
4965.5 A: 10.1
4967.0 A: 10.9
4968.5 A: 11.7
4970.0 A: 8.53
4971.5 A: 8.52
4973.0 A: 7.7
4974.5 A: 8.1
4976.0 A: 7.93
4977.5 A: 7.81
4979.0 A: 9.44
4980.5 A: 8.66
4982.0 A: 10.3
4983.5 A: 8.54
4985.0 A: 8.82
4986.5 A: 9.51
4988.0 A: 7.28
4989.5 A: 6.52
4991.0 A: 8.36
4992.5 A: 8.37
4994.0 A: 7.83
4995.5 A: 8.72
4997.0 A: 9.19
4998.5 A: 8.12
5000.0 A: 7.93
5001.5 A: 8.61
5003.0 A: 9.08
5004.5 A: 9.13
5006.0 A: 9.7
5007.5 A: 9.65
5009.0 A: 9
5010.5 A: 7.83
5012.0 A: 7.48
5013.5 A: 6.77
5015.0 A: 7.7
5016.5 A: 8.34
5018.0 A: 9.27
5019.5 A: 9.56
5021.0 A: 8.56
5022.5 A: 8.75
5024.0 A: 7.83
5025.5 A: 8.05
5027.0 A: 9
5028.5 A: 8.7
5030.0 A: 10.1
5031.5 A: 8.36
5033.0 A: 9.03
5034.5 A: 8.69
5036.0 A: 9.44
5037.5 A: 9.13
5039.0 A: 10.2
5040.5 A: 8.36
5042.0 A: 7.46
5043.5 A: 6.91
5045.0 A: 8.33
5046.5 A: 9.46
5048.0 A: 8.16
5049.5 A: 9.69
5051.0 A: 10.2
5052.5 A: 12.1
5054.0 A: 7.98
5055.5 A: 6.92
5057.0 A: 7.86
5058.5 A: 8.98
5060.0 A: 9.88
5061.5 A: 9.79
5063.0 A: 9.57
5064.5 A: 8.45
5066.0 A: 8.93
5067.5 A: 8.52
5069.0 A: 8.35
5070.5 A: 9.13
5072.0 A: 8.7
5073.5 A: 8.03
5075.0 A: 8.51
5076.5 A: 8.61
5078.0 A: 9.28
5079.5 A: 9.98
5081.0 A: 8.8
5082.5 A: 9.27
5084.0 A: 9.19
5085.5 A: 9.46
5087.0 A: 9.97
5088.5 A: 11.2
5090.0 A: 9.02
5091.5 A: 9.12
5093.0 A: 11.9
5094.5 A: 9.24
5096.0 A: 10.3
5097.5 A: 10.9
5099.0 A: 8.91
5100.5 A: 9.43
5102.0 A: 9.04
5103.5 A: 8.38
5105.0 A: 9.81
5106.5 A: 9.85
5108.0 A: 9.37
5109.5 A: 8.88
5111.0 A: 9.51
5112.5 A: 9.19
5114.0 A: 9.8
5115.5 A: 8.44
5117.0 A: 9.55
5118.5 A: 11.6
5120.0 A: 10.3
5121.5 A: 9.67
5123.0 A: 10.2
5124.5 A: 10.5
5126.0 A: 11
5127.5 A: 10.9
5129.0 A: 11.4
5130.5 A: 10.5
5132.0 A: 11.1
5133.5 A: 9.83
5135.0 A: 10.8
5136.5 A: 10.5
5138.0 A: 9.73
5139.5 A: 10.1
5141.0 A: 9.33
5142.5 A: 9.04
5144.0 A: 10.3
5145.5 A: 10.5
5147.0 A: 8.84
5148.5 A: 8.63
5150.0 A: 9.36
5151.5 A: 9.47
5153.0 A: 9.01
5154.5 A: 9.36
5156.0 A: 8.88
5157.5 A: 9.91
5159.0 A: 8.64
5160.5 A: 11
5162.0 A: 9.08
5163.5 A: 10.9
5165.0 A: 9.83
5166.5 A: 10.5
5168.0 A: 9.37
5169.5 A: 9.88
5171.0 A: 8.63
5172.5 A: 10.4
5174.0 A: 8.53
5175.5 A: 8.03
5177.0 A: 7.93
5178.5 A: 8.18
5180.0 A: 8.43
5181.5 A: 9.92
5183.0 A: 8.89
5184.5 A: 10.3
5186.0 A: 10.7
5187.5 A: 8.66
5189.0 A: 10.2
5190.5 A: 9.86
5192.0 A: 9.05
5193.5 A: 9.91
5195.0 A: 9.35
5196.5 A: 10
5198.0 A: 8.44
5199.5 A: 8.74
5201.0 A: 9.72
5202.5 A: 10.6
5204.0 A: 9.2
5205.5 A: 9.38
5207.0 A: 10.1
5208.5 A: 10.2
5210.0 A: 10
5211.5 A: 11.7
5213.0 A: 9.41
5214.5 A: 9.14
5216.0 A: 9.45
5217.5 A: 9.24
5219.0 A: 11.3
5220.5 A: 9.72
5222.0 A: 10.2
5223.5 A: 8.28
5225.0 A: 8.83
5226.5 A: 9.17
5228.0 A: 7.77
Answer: -0.10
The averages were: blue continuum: 8.68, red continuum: 9.56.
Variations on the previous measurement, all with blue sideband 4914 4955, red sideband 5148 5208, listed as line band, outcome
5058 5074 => 0.03 mag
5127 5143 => -0.11 mag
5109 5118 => 0.00 mag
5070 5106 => -0.02 mag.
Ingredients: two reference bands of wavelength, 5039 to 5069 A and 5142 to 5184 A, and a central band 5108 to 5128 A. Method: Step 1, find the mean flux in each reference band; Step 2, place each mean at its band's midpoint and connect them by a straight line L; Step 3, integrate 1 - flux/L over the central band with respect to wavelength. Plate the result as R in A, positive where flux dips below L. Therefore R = -1.73 A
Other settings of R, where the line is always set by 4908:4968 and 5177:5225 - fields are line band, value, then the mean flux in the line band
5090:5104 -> -0.4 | 9.68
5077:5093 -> -0.4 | 9.63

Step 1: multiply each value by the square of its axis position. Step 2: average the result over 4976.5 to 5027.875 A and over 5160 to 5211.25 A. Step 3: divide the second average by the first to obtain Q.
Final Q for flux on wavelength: 1.20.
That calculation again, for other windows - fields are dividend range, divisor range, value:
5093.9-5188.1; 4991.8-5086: 1.15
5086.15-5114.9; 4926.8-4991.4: 1.12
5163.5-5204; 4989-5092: 1.13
